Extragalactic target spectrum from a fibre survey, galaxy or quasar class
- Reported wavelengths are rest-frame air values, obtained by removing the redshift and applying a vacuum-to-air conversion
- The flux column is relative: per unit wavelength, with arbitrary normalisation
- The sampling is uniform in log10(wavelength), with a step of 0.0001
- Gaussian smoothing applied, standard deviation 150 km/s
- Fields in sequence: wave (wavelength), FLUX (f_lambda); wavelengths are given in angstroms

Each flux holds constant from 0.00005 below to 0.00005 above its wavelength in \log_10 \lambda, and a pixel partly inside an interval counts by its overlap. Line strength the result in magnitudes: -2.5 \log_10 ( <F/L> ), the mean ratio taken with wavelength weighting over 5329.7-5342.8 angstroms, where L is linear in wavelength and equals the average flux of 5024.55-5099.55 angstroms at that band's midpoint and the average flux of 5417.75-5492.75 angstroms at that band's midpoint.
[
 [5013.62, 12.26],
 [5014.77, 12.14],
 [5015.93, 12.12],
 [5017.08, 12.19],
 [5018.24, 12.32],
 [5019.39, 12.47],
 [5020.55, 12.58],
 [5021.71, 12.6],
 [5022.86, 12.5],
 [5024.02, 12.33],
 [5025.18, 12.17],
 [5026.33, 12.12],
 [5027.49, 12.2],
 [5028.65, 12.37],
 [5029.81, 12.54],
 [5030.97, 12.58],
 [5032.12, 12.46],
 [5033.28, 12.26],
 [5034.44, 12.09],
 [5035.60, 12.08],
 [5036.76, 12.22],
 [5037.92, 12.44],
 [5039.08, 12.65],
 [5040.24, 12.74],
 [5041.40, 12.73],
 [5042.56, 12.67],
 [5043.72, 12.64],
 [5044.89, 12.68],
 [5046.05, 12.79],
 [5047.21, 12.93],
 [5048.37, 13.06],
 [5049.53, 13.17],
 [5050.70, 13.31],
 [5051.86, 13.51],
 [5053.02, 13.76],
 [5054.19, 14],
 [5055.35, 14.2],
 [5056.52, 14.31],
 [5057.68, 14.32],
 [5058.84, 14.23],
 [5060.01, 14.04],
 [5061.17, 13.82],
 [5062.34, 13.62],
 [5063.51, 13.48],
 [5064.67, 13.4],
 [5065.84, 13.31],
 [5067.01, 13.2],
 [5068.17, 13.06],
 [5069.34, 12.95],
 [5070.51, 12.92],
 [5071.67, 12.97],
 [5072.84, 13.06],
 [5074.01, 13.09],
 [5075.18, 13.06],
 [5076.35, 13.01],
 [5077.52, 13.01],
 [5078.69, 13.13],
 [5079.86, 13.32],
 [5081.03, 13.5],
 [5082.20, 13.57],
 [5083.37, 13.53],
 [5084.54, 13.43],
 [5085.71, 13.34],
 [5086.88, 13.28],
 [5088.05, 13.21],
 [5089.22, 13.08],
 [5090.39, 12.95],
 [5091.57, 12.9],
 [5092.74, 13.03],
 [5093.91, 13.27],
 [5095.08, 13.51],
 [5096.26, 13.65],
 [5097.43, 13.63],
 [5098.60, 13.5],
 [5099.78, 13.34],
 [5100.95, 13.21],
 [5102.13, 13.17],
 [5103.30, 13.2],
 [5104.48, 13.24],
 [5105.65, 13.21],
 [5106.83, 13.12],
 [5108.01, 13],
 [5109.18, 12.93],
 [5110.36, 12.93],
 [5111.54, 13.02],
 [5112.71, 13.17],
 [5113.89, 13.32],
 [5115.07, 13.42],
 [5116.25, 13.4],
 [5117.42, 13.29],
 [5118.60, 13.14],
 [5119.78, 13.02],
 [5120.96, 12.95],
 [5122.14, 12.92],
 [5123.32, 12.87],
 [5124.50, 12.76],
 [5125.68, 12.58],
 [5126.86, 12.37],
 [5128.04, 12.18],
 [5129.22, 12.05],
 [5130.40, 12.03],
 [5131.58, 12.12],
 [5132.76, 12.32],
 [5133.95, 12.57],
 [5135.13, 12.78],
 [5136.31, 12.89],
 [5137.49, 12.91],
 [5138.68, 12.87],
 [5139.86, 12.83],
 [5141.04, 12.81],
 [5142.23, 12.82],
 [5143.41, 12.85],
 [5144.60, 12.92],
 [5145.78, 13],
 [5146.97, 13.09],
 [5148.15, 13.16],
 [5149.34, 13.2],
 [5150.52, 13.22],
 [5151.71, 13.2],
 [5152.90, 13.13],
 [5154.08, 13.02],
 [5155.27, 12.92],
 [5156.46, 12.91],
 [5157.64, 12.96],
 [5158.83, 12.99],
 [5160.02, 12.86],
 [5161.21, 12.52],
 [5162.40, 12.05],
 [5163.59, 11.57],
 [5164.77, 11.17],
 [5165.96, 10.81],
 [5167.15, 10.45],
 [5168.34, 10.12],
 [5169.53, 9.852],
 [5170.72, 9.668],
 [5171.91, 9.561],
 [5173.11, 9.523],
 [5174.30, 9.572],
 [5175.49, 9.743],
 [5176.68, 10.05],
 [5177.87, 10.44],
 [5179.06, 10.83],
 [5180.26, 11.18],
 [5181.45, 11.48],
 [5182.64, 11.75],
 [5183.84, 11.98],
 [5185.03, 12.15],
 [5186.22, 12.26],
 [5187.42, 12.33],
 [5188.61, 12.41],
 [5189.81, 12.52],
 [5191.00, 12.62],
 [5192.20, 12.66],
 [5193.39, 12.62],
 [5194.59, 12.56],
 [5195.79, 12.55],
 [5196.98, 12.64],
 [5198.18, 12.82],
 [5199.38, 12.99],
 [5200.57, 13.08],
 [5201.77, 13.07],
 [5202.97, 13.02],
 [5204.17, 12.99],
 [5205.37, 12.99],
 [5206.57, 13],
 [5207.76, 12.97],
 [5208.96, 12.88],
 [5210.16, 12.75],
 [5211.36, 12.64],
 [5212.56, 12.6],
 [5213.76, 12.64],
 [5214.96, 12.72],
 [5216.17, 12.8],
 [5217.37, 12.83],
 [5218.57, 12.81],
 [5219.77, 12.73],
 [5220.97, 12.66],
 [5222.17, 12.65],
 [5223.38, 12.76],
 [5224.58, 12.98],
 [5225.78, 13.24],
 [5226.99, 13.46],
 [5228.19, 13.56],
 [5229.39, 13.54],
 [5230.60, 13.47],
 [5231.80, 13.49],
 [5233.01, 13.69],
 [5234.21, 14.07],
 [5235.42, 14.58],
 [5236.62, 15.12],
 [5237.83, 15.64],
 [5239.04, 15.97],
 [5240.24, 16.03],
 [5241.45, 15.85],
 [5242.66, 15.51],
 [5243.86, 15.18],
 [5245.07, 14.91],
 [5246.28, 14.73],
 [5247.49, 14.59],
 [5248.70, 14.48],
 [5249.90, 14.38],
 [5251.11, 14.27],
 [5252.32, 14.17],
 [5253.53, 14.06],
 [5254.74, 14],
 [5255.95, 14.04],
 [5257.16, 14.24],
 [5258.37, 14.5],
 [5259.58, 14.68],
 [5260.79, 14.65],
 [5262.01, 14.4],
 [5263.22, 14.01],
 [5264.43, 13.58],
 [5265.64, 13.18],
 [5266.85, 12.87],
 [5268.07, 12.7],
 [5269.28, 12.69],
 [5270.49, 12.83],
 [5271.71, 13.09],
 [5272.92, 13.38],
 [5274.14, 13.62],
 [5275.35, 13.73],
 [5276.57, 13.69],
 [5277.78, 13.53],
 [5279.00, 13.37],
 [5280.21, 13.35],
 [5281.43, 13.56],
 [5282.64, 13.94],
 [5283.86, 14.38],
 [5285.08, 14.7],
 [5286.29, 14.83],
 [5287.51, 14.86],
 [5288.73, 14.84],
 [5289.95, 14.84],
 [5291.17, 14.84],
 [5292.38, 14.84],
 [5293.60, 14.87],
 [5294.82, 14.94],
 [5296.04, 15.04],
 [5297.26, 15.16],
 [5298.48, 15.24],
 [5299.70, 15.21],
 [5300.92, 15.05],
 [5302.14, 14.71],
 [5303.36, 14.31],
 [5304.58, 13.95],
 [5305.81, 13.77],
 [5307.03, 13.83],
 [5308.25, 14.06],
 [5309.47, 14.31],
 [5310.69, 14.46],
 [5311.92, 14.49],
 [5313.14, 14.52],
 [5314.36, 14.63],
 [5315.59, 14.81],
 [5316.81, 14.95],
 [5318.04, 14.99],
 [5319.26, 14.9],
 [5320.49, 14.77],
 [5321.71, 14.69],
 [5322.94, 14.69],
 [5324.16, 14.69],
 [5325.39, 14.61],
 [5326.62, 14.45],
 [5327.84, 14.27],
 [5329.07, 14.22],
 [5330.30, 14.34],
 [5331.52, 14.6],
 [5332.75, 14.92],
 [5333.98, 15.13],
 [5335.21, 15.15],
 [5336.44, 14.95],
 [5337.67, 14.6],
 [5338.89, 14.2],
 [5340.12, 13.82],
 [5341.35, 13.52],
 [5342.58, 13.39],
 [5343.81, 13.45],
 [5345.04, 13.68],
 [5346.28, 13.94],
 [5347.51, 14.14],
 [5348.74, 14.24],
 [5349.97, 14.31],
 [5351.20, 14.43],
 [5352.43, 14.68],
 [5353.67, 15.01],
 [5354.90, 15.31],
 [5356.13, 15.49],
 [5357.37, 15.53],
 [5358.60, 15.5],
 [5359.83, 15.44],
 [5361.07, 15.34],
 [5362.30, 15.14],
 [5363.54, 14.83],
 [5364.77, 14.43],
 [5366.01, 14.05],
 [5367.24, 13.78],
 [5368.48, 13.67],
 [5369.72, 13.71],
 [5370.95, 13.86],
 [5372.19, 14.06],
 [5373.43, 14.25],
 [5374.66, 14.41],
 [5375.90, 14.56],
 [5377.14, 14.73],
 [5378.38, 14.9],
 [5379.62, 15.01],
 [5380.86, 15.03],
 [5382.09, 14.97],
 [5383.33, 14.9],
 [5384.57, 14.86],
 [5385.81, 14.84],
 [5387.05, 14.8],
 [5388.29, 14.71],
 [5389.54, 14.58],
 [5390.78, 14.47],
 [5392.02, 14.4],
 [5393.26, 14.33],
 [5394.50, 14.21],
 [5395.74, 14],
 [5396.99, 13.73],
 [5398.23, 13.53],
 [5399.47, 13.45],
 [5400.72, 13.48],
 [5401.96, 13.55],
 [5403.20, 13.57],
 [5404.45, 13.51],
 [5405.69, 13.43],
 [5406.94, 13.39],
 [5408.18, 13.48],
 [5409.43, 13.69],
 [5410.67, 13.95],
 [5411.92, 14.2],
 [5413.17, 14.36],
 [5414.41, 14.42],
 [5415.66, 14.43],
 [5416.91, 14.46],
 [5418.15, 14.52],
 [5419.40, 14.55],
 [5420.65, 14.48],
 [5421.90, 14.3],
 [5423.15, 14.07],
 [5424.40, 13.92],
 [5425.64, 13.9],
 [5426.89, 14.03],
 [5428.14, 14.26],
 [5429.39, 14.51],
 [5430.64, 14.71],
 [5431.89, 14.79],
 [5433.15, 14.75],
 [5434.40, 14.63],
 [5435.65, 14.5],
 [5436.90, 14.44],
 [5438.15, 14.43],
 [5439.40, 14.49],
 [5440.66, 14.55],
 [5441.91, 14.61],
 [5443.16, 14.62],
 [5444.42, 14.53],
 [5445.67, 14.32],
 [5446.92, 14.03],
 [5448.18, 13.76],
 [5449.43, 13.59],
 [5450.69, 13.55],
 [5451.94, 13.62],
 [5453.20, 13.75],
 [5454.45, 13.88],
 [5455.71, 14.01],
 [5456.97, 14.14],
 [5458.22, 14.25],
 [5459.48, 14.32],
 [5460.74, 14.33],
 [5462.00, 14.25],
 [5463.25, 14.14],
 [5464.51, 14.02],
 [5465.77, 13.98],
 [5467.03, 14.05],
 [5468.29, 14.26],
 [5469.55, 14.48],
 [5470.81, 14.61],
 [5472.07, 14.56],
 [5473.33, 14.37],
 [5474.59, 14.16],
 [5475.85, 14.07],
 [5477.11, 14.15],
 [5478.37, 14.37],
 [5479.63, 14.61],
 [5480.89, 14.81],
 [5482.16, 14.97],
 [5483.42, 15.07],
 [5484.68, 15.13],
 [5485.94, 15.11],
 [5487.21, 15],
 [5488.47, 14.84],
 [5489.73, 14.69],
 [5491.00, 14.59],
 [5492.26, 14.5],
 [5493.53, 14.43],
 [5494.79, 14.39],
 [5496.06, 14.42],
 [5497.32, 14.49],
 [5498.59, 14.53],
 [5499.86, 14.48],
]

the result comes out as -0.04 mag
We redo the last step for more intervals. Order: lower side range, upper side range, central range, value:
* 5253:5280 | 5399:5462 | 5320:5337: -0.06 mag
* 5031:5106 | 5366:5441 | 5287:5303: -0.08 mag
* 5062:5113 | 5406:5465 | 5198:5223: 0.06 mag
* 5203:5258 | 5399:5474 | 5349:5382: -0.05 mag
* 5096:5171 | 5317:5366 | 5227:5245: -0.08 mag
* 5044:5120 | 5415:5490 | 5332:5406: -0.02 mag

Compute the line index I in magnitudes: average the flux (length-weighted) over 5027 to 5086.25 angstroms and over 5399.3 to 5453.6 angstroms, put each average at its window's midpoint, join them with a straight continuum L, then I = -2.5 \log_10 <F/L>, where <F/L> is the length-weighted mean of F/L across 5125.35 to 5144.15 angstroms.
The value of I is 0.06 mag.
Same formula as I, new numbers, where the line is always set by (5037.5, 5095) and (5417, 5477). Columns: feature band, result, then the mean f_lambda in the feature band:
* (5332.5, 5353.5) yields -0.02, 14.3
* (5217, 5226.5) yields 0.07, 12.8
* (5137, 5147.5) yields 0.05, 12.9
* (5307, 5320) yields -0.05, 14.6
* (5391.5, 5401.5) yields 0.02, 13.9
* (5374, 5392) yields -0.05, 14.8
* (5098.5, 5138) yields 0.04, 12.9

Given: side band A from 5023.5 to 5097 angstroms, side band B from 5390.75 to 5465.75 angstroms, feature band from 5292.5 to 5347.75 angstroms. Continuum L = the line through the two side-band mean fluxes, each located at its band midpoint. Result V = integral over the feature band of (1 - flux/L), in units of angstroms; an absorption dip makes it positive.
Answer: -2.7 angstroms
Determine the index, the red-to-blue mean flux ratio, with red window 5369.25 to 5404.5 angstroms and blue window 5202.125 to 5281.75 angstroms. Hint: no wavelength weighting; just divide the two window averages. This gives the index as 1.04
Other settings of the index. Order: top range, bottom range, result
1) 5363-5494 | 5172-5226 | 1.17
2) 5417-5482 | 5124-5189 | 1.19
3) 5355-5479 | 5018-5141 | 1.10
